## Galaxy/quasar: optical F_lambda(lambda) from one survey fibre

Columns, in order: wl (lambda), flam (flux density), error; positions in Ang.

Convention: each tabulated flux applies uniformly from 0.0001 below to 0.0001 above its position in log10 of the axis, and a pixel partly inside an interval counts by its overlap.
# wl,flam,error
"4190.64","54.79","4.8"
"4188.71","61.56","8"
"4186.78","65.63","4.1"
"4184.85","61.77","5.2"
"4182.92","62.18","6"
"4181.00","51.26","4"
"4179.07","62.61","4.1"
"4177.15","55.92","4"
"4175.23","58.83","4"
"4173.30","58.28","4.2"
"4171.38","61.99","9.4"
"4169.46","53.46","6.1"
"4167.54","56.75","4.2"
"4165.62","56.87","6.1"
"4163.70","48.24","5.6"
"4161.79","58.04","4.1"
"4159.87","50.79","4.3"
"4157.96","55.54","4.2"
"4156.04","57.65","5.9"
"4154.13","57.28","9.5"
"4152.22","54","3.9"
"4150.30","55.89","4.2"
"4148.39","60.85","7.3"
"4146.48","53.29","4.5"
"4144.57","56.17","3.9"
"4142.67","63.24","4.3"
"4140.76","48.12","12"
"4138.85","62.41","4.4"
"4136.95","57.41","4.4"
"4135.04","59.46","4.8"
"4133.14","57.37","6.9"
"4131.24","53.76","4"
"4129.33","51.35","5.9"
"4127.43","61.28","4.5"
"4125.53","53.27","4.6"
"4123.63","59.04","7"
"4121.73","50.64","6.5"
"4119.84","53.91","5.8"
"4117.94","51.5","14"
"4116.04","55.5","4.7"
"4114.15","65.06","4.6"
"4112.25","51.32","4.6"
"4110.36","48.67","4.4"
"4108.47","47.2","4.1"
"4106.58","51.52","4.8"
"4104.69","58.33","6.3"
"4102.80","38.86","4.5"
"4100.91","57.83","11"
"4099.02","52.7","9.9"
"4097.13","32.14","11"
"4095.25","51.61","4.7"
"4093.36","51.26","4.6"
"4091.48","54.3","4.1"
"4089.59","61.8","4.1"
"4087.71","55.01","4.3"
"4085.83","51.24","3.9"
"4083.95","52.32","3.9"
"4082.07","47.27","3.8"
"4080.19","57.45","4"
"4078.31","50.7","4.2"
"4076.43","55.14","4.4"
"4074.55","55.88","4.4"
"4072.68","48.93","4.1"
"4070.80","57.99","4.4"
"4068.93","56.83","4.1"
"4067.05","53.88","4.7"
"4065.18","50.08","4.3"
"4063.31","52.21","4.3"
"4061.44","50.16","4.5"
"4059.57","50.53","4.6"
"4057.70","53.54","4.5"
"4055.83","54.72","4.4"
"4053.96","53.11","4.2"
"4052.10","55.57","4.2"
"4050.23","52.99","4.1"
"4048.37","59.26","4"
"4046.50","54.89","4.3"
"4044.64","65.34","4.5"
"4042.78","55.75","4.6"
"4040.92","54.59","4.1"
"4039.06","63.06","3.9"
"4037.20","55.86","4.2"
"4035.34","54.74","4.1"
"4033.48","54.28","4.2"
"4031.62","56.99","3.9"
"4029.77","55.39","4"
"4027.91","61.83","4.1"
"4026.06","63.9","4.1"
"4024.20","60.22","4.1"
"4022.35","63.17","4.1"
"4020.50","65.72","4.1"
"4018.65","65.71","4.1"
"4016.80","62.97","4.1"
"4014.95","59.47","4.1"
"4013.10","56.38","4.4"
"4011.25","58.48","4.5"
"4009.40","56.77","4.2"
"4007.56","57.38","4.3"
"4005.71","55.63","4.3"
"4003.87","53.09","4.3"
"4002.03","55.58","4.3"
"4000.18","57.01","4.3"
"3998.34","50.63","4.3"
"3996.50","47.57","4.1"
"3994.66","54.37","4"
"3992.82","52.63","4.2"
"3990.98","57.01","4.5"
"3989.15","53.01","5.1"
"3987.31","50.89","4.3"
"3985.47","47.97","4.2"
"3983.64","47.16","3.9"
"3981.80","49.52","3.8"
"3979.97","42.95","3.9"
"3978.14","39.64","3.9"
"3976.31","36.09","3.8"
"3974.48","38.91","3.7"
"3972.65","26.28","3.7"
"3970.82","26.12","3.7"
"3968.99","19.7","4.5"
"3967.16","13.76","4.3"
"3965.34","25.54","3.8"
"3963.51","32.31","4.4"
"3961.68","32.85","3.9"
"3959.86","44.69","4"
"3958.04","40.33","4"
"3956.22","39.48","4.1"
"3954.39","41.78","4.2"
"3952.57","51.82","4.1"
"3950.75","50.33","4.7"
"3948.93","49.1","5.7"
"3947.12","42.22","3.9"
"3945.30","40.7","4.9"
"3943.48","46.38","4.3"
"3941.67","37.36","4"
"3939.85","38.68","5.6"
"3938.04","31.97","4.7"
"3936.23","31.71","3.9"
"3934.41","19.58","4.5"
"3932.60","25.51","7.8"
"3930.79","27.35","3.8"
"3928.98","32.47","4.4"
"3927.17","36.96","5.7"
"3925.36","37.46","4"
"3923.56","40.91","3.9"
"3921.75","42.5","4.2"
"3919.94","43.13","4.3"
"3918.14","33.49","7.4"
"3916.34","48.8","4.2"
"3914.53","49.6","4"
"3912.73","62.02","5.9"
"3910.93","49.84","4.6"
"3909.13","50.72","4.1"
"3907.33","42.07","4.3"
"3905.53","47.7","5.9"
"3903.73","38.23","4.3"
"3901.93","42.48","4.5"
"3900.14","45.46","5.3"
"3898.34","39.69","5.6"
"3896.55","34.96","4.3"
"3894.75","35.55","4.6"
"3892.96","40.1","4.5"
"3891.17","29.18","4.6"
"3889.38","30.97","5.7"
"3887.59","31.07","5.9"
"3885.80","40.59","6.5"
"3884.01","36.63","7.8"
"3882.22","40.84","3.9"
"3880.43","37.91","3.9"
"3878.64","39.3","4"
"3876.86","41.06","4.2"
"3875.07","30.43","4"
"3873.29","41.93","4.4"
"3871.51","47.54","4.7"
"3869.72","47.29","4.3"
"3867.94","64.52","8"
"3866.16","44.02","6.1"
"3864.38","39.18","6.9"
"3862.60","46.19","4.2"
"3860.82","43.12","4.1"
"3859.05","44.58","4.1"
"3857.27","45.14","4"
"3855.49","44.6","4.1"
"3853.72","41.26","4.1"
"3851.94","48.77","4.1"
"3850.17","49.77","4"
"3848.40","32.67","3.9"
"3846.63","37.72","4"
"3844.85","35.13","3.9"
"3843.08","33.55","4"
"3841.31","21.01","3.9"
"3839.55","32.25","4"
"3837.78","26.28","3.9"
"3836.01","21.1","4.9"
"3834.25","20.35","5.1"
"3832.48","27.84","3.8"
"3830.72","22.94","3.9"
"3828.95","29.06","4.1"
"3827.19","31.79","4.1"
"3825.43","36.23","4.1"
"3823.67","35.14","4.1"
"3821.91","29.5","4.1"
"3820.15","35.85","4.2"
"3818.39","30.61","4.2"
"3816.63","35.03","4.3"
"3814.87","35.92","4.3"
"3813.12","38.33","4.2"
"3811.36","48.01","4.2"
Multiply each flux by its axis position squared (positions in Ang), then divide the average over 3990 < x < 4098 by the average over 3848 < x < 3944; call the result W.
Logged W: 1.5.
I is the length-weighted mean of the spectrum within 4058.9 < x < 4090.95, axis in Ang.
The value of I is 53.4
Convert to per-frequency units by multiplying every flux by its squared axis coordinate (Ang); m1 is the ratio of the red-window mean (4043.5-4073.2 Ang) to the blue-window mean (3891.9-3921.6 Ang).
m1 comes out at 1.3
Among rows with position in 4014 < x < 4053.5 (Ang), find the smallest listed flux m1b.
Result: 52.99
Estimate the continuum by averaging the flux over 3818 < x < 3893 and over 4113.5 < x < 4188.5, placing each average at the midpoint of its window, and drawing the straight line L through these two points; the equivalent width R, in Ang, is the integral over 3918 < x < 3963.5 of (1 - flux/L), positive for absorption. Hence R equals 4.65 Ang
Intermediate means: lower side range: 36.9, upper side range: 56.9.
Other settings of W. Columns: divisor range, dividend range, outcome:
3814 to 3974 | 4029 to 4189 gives 1.63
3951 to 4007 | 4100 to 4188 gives 1.41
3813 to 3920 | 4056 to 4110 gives 1.50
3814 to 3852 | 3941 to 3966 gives 1.38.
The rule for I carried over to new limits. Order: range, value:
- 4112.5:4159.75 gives 56.2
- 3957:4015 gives 44.8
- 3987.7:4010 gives 54.1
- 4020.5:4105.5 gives 54.6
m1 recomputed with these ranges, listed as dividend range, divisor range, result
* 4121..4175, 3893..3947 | 1.58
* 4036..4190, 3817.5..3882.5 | 1.69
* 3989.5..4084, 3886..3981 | 1.55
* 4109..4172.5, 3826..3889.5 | 1.71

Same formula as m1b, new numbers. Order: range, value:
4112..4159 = 48.12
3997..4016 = 50.63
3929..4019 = 13.76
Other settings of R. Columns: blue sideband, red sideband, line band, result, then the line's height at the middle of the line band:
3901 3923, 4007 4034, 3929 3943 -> 5.2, 48.9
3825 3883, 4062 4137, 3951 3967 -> 2.3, 44.4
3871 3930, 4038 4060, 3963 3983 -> 6.7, 48.2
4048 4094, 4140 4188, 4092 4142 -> 1.9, 55.3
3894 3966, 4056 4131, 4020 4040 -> -4.8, 47.9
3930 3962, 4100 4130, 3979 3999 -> -3.7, 42.4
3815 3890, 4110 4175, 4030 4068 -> -4.0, 49.8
